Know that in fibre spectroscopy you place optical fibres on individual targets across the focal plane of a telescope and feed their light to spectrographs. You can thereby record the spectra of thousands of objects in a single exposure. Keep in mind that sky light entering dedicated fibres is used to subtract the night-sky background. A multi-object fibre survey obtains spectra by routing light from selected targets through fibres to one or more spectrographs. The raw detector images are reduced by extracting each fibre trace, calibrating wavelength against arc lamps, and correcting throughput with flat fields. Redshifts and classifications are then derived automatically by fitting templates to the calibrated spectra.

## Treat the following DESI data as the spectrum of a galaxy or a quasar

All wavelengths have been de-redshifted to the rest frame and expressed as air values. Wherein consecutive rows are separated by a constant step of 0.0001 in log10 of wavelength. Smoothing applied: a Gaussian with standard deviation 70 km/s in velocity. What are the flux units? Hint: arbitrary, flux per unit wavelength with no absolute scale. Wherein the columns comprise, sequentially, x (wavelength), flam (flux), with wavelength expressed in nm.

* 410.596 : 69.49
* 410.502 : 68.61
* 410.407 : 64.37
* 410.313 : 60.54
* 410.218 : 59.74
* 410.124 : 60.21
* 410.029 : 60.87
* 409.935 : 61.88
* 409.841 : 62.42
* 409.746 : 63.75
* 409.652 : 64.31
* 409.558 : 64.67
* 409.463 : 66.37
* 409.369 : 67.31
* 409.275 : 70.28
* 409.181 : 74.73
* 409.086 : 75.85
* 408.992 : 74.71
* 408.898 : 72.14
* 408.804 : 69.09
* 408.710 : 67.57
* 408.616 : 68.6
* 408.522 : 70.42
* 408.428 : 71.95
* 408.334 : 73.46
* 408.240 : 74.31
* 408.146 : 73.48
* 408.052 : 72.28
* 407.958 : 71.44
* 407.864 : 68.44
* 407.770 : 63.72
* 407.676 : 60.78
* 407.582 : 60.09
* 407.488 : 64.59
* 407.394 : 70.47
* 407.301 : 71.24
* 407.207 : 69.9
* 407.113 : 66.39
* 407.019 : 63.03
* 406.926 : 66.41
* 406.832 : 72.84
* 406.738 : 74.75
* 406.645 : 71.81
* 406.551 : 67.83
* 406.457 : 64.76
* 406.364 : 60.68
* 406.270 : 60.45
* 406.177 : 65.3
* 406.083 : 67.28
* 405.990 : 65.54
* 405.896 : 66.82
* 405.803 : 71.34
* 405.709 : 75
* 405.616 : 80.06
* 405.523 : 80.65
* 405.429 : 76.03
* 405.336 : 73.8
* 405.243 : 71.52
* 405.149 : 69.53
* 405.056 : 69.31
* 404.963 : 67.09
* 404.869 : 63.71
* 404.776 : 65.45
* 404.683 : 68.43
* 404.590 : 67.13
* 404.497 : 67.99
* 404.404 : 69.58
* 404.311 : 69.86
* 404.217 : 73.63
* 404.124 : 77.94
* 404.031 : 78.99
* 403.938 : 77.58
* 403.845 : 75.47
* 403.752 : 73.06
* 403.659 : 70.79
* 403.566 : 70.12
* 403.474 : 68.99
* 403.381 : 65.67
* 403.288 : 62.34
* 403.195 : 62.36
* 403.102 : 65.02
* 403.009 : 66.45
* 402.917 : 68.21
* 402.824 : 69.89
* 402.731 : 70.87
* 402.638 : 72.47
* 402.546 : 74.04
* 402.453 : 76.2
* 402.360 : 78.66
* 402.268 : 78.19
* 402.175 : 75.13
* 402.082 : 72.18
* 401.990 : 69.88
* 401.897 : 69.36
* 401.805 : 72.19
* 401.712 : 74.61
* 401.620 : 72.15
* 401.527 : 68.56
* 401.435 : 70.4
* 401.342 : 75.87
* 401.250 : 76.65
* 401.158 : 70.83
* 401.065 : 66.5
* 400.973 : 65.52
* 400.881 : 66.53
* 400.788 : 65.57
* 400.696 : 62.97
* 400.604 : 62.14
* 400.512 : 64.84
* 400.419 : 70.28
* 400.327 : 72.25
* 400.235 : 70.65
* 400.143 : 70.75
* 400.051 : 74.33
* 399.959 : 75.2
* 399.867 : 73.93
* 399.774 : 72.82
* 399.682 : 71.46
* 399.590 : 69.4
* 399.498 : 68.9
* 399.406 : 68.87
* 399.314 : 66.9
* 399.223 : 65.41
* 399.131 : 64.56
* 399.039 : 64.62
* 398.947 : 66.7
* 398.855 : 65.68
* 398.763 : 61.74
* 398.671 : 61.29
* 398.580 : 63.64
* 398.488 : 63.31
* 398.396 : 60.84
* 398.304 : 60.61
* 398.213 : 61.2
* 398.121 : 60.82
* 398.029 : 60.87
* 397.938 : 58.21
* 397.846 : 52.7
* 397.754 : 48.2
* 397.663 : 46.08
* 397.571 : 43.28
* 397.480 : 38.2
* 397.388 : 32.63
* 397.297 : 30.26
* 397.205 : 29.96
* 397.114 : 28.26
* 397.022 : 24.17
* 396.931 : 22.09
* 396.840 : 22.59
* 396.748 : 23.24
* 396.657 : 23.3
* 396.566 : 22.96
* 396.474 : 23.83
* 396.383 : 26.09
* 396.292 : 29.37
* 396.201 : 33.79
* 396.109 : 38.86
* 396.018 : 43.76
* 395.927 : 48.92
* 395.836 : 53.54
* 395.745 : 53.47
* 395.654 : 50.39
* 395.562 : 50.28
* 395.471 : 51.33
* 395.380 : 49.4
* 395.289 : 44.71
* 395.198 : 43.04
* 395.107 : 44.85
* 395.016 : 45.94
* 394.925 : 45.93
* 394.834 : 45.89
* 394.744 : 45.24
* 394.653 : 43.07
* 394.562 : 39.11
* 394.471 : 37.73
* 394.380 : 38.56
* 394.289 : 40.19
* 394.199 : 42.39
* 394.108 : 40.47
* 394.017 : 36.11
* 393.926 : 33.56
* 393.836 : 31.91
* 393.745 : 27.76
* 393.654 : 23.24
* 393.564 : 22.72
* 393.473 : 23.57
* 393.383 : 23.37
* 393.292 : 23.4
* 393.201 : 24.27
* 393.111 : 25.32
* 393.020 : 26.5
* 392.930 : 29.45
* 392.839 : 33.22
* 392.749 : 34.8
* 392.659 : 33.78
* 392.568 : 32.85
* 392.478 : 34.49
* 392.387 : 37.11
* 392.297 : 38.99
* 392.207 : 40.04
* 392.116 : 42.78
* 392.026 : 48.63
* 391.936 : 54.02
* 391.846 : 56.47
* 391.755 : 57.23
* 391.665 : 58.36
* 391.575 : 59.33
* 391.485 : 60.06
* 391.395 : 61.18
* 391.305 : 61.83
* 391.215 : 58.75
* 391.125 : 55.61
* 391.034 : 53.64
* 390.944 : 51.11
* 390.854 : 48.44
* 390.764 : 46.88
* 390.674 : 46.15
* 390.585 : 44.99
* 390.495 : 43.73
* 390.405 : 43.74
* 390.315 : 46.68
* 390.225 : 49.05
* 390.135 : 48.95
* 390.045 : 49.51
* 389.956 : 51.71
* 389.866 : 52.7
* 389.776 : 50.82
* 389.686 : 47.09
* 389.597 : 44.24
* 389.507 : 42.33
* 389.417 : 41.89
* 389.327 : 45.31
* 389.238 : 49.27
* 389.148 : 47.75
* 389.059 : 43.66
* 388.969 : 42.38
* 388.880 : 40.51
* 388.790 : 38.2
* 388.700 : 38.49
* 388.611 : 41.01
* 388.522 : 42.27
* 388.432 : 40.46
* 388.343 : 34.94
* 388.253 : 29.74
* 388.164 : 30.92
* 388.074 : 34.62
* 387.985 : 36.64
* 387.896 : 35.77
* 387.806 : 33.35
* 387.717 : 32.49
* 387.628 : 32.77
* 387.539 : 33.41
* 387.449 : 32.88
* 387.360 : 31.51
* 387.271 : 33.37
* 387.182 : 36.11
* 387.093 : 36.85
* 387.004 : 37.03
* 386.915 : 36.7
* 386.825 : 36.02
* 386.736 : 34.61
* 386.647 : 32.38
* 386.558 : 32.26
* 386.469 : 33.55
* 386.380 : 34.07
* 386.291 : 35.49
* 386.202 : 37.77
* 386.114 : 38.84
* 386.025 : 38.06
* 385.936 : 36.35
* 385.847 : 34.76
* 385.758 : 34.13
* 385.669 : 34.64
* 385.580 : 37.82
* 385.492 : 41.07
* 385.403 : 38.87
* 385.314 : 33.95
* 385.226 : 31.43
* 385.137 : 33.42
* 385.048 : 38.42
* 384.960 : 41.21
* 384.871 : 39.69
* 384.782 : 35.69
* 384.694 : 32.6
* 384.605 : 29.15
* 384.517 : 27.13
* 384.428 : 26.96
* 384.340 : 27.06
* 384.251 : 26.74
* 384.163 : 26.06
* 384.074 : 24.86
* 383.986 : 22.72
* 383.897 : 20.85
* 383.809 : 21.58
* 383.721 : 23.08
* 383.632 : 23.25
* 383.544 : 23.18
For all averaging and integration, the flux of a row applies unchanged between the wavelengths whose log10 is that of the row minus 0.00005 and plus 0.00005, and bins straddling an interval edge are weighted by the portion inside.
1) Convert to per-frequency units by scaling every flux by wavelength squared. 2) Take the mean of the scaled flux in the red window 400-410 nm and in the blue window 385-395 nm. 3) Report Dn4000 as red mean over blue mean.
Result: 1.9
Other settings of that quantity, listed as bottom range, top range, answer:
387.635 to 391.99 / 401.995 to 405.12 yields 1.64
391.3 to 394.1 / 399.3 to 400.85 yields 1.89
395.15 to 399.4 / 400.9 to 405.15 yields 1.56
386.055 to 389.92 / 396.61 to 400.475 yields 1.53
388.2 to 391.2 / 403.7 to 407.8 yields 1.66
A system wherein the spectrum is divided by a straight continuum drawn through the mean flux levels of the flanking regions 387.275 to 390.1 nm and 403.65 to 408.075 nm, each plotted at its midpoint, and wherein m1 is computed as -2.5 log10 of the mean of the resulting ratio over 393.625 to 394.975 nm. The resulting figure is 0.29 mag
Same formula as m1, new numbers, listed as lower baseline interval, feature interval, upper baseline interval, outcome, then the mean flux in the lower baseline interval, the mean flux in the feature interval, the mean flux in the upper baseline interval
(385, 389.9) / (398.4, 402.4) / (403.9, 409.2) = -0.164 mag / 37.7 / 69.2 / 69.9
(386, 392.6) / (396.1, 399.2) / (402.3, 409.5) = 0.261 mag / 42.8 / 44.8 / 69.9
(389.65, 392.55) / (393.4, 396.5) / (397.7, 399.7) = 0.385 mag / 49.8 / 39.6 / 62.8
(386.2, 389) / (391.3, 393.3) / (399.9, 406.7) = 0.079 mag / 35.5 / 42.3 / 70.3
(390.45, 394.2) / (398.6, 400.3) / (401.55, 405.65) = -0.139 mag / 41.1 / 68.5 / 71.4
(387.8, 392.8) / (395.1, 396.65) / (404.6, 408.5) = 0.283 mag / 45.4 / 41.1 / 69.1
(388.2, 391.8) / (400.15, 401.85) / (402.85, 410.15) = -0.124 mag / 47.7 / 69.4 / 69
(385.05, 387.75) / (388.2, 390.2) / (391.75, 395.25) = -0.217 mag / 35.1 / 43.8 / 36.9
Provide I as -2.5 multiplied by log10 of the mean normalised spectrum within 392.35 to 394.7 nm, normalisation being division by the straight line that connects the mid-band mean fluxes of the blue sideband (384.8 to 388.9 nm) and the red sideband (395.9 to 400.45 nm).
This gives 0.37 mag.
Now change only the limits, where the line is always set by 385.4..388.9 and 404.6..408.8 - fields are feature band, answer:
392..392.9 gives 0.197 mag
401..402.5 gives -0.200 mag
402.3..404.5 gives -0.126 mag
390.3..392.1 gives -0.232 mag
